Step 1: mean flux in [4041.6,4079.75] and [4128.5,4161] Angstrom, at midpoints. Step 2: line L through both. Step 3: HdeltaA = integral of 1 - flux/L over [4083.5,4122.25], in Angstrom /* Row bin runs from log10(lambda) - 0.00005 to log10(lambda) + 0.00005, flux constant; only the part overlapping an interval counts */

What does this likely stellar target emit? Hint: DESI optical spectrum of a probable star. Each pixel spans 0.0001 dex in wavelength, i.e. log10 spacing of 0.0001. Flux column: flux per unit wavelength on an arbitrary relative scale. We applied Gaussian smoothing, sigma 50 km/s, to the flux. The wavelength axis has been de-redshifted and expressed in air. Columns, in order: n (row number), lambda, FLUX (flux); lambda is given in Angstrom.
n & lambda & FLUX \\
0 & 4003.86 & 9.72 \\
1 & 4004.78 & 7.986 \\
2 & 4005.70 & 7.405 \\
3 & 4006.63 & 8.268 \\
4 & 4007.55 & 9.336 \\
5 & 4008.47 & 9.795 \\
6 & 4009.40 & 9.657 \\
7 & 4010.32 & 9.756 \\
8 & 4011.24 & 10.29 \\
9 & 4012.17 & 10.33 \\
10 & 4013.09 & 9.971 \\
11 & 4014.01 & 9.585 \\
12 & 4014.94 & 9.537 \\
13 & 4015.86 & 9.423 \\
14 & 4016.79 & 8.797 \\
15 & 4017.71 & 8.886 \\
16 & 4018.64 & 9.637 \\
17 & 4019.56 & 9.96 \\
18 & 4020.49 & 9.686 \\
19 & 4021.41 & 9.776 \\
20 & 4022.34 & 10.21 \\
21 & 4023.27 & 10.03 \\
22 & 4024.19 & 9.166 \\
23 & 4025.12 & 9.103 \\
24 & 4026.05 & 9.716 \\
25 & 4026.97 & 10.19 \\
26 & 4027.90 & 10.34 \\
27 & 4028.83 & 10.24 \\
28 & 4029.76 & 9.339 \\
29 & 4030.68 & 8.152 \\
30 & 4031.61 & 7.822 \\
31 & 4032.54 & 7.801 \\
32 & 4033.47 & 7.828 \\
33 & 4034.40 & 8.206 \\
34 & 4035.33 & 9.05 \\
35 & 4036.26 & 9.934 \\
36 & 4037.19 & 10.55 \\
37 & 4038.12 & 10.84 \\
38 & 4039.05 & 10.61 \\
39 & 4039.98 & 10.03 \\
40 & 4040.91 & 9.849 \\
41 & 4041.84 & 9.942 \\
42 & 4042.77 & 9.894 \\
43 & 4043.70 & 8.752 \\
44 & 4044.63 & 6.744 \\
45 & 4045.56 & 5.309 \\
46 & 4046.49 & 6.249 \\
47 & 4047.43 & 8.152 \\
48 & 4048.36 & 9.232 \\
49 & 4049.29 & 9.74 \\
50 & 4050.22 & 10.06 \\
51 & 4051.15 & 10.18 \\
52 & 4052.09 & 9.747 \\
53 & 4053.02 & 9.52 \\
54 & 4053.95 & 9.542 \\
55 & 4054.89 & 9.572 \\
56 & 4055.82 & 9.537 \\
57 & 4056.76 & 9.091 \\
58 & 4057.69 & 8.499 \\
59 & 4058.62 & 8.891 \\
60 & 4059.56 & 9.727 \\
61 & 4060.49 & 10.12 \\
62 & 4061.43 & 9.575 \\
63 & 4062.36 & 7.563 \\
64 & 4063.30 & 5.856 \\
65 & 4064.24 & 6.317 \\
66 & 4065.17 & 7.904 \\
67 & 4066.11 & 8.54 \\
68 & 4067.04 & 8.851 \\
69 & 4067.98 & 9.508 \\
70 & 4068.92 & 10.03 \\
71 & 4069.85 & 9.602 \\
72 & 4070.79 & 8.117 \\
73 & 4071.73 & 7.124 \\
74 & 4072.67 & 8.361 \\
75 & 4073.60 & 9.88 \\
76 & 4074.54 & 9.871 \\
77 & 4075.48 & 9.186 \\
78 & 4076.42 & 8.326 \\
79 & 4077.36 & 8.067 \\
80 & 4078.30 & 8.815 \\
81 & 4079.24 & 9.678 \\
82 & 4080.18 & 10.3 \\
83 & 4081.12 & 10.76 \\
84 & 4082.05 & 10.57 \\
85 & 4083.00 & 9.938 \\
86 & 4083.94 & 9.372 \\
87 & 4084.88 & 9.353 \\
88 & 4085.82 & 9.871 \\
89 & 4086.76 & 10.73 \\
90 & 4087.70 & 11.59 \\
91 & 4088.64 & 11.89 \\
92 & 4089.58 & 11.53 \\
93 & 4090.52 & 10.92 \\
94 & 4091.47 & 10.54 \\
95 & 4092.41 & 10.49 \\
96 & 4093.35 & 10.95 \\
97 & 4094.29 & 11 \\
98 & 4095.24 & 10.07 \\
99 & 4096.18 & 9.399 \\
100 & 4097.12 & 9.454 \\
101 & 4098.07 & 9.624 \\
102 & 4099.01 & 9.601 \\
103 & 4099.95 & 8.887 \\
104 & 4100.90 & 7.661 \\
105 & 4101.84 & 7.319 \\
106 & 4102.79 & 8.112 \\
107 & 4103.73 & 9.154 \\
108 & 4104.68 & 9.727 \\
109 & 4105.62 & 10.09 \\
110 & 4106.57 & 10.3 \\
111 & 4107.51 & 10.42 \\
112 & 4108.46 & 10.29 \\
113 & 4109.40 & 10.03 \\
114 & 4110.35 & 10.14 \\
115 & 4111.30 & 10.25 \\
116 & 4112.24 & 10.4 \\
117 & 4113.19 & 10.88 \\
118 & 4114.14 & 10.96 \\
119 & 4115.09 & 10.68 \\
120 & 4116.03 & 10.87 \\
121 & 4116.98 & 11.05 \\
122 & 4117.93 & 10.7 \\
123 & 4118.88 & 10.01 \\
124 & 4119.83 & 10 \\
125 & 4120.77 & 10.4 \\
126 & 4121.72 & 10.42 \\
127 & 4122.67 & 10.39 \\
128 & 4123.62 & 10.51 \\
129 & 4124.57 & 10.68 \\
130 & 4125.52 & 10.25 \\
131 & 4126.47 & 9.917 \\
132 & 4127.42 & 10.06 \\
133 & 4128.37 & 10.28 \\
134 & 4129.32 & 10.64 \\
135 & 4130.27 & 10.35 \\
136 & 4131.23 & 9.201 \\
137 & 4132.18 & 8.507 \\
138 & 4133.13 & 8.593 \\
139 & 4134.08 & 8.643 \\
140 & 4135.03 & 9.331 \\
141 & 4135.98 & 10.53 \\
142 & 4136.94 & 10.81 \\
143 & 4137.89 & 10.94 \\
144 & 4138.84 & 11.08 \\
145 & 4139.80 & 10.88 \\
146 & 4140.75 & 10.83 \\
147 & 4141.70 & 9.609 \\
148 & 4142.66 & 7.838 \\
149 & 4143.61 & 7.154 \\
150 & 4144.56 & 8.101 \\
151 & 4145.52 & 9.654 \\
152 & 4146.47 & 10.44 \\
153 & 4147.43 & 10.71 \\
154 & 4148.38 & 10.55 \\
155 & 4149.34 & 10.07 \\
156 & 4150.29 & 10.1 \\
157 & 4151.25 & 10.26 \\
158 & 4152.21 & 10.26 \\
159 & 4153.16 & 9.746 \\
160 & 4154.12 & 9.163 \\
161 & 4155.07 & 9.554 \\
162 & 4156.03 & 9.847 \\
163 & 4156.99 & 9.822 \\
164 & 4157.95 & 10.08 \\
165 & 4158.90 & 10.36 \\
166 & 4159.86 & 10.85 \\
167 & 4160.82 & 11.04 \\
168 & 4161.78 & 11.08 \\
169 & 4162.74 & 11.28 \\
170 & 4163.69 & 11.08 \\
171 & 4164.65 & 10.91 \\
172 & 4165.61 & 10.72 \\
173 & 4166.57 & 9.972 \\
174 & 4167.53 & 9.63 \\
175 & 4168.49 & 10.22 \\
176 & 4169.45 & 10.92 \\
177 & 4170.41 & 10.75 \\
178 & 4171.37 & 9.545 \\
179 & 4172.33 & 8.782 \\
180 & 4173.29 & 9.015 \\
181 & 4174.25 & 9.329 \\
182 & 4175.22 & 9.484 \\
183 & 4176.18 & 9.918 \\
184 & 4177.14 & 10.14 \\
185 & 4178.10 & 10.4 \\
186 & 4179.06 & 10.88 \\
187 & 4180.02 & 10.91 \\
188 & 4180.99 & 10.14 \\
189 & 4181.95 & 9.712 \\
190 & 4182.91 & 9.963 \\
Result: -3.4 Angstrom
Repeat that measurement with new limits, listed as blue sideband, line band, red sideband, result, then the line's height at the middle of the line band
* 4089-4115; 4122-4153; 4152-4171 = 0.9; 10.2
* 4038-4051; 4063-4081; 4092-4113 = 1.2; 9.31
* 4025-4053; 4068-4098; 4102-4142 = -0.6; 9.67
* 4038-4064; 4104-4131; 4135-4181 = -1.9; 9.68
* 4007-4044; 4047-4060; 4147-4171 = 0.4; 9.72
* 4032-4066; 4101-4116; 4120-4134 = -0.3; 9.72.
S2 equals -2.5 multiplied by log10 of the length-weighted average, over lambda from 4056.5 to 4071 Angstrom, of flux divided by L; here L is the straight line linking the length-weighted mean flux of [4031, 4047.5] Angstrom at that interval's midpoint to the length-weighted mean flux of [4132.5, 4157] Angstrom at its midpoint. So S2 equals 0.04 mag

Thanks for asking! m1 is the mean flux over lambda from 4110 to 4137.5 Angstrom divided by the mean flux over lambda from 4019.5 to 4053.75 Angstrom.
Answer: 1.10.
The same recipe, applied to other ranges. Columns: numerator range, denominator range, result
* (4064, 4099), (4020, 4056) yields 1.04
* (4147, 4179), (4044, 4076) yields 1.17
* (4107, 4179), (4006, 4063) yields 1.09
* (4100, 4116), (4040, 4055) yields 1.10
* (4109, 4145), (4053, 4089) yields 1.09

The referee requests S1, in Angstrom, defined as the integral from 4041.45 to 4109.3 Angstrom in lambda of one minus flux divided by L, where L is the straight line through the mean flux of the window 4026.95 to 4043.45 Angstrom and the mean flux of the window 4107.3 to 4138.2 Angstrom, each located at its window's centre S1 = 3.4 Angstrom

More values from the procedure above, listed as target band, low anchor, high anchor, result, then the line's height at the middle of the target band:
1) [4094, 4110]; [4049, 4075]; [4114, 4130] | 0.8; 9.96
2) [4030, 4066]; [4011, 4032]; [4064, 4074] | 0.7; 9.04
